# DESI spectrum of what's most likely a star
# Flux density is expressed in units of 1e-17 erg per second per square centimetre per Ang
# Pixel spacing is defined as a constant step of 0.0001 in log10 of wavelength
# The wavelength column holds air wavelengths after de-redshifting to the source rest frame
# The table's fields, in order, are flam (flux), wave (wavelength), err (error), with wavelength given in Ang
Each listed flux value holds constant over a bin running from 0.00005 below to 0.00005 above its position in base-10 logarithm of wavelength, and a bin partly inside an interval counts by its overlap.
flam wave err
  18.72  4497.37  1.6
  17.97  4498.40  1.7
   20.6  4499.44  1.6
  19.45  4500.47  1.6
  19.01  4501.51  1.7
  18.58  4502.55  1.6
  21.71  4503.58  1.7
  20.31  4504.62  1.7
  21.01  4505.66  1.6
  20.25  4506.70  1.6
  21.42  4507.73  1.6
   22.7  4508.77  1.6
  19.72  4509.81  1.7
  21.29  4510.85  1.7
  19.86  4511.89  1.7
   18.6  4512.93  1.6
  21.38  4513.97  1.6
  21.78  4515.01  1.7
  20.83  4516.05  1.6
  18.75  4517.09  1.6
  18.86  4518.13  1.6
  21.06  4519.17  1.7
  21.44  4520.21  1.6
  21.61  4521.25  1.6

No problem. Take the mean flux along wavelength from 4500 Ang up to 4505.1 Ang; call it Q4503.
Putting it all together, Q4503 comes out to 19.8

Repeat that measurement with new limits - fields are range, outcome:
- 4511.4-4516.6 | 20.5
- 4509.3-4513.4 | 19.9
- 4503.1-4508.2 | 20.9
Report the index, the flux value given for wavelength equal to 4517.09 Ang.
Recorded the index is 18.75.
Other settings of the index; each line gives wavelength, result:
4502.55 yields 18.58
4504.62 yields 20.31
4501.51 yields 19.01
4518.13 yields 18.86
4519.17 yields 21.06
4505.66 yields 21.01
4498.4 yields 17.97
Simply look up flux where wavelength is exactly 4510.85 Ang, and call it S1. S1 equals 21.29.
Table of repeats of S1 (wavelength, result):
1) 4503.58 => 21.71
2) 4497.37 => 18.72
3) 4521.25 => 21.61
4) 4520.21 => 21.44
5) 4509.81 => 19.72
